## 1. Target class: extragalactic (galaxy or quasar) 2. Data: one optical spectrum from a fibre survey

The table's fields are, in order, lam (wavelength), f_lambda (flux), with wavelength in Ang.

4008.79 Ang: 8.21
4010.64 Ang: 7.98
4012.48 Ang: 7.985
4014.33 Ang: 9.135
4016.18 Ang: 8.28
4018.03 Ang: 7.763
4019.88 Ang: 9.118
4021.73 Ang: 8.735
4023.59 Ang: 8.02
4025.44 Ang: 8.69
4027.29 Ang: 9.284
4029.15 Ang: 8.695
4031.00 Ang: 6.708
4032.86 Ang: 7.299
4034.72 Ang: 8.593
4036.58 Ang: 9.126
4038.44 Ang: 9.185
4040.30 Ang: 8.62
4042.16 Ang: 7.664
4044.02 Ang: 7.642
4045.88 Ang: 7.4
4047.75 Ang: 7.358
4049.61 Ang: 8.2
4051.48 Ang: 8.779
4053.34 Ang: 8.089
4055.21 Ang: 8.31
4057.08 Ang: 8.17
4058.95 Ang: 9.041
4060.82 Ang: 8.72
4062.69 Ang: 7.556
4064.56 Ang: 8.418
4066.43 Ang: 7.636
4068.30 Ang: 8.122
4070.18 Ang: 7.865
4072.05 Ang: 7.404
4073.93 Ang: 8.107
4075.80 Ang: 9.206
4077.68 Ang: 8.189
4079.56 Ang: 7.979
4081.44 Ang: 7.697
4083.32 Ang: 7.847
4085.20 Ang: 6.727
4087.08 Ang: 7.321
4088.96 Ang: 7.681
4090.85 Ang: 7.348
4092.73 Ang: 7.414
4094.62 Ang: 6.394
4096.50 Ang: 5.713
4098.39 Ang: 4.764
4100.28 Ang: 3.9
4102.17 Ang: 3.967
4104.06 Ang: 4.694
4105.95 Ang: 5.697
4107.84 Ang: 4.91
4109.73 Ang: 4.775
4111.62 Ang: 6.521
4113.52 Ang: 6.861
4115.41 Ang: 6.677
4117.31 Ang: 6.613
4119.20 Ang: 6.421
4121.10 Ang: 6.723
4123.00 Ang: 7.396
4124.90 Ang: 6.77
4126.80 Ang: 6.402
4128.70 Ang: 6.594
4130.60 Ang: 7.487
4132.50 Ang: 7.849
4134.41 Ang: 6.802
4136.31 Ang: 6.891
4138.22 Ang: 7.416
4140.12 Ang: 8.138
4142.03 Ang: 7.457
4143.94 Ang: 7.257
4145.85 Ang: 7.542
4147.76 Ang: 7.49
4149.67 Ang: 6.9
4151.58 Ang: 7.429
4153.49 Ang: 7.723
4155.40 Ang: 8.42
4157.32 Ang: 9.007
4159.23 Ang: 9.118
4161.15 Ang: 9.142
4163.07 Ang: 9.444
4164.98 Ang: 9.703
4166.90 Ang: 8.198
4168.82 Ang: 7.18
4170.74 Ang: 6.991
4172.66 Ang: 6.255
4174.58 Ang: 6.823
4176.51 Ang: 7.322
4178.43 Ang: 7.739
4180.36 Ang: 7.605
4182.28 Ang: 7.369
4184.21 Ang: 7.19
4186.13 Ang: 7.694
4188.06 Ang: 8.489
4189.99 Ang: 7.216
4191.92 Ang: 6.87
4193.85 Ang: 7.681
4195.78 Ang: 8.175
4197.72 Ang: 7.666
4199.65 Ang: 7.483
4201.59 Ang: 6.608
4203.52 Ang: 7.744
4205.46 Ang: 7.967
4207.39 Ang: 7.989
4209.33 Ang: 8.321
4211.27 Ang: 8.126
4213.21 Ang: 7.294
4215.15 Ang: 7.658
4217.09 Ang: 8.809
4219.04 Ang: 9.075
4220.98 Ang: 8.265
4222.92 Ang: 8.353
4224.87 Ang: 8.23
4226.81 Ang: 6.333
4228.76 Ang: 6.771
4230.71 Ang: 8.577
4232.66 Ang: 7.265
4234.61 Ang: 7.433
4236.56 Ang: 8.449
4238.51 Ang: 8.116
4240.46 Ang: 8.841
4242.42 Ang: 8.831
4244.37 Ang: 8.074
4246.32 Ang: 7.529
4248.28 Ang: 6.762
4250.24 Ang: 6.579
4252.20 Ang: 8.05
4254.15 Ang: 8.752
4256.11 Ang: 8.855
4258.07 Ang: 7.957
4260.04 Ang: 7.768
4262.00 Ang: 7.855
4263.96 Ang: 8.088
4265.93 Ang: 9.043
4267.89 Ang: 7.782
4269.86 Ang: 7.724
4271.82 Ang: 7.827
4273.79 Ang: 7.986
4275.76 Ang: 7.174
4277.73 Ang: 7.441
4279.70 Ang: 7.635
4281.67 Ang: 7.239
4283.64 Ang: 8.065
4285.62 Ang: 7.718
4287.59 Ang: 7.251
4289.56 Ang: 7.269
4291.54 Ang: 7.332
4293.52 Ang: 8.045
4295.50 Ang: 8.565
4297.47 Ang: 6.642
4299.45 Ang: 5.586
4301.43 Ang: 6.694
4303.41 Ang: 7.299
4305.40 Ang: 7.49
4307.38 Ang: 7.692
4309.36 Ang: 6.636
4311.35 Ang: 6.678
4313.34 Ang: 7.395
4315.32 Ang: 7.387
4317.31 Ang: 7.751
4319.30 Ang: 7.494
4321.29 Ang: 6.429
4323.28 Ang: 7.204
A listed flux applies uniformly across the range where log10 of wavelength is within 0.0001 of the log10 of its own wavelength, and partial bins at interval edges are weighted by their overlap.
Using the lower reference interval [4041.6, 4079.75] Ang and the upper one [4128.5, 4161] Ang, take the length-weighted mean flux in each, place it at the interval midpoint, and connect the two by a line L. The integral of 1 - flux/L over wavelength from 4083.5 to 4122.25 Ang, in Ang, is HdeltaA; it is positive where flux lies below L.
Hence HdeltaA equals 8.8 Ang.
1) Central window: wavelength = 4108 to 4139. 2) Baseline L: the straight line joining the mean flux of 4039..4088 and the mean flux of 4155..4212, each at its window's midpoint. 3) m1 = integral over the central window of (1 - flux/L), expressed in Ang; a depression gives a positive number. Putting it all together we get 4.7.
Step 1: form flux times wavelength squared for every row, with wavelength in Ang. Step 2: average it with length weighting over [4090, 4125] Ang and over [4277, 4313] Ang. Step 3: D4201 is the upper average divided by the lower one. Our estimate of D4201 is 1.3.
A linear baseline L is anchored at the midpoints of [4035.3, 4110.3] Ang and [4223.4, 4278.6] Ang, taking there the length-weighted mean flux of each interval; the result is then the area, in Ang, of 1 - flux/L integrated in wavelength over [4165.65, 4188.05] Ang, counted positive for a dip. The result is 0.8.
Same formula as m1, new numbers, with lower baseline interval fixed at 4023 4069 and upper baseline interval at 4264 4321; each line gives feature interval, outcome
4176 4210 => 0.6 Ang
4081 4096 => 1.6 Ang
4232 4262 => -1.4 Ang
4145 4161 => -0.3 Ang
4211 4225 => -1.0 Ang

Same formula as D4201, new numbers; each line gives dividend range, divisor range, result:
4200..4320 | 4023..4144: 1.14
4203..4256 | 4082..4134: 1.32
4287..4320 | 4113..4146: 1.11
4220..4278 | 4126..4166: 1.06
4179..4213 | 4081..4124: 1.28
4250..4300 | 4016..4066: 1.05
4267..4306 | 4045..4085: 1.02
